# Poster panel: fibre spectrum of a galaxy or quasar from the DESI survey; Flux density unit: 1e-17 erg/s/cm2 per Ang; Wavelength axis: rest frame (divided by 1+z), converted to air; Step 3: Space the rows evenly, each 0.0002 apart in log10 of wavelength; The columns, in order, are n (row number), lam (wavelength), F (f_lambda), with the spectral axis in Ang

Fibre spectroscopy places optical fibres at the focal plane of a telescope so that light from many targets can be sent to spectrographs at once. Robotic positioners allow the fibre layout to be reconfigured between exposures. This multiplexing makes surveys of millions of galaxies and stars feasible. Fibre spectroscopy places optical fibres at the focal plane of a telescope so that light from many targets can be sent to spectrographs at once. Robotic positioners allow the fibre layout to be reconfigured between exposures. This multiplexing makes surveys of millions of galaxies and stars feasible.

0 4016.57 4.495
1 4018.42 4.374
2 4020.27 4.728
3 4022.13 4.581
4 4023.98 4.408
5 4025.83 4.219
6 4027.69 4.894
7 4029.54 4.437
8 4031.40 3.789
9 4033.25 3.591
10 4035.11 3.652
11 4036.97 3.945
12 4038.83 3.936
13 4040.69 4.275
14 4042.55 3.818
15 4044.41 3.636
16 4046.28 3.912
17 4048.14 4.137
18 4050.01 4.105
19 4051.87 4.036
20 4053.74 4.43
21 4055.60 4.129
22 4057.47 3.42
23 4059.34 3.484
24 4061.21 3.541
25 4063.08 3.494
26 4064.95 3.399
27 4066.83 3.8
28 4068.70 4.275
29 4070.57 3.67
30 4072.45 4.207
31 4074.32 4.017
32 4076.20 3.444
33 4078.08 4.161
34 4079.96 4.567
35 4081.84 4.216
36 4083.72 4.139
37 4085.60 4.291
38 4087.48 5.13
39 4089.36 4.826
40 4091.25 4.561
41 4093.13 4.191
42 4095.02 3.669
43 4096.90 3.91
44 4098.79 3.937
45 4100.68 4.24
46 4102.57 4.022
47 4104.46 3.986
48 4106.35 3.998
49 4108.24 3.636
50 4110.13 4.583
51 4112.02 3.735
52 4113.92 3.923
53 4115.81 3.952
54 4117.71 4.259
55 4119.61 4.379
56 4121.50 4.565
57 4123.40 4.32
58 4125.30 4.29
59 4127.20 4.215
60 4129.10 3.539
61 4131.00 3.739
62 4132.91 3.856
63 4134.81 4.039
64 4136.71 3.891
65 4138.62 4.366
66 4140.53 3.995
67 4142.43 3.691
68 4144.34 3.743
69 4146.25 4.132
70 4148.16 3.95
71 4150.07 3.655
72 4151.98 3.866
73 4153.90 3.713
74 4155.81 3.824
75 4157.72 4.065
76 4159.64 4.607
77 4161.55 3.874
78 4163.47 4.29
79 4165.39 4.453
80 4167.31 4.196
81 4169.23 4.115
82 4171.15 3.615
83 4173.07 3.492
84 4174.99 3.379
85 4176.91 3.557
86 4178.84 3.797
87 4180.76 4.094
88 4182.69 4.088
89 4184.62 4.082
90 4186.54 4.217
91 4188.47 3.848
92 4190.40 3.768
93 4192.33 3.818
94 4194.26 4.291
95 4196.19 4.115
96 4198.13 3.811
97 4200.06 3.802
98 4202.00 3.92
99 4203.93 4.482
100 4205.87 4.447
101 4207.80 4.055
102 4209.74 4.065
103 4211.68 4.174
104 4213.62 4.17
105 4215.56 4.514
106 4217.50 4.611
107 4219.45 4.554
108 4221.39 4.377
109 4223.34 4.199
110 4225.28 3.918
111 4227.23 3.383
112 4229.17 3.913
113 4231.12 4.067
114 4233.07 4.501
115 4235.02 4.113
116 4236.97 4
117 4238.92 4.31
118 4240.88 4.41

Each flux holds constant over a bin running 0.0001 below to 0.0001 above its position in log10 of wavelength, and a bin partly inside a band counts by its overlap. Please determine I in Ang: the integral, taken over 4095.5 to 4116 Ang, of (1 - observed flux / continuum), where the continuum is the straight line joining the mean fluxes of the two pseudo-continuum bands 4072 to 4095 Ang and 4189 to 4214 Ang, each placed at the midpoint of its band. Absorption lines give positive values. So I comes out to 1.25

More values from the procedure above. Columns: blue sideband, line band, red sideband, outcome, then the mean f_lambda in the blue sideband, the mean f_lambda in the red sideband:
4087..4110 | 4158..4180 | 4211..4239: 1.2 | 4.17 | 4.18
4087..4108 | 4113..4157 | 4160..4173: 1.4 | 4.18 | 4.07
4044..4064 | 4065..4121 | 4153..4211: -3.2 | 3.85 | 4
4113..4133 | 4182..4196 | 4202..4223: 0.8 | 4.1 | 4.32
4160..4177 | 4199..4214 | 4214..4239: -0.1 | 3.93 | 4.18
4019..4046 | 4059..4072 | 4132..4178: 1.2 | 4.13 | 3.93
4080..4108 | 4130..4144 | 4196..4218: 0.9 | 4.22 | 4.17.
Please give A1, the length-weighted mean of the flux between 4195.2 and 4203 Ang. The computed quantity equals 3.92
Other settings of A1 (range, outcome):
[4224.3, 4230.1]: 3.74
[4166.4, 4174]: 3.85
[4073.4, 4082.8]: 4.08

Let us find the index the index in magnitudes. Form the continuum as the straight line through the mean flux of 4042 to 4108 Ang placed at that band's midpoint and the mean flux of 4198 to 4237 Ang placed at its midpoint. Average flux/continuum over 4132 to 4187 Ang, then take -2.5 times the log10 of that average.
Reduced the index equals 0.041 mag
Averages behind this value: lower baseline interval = 4.02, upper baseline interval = 4.16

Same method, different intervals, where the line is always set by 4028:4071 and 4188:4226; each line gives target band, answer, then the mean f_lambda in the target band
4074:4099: -0.08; 4.23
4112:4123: -0.05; 4.18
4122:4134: 0.00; 4.01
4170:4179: 0.15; 3.56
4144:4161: 0.03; 3.96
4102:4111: -0.02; 4.04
